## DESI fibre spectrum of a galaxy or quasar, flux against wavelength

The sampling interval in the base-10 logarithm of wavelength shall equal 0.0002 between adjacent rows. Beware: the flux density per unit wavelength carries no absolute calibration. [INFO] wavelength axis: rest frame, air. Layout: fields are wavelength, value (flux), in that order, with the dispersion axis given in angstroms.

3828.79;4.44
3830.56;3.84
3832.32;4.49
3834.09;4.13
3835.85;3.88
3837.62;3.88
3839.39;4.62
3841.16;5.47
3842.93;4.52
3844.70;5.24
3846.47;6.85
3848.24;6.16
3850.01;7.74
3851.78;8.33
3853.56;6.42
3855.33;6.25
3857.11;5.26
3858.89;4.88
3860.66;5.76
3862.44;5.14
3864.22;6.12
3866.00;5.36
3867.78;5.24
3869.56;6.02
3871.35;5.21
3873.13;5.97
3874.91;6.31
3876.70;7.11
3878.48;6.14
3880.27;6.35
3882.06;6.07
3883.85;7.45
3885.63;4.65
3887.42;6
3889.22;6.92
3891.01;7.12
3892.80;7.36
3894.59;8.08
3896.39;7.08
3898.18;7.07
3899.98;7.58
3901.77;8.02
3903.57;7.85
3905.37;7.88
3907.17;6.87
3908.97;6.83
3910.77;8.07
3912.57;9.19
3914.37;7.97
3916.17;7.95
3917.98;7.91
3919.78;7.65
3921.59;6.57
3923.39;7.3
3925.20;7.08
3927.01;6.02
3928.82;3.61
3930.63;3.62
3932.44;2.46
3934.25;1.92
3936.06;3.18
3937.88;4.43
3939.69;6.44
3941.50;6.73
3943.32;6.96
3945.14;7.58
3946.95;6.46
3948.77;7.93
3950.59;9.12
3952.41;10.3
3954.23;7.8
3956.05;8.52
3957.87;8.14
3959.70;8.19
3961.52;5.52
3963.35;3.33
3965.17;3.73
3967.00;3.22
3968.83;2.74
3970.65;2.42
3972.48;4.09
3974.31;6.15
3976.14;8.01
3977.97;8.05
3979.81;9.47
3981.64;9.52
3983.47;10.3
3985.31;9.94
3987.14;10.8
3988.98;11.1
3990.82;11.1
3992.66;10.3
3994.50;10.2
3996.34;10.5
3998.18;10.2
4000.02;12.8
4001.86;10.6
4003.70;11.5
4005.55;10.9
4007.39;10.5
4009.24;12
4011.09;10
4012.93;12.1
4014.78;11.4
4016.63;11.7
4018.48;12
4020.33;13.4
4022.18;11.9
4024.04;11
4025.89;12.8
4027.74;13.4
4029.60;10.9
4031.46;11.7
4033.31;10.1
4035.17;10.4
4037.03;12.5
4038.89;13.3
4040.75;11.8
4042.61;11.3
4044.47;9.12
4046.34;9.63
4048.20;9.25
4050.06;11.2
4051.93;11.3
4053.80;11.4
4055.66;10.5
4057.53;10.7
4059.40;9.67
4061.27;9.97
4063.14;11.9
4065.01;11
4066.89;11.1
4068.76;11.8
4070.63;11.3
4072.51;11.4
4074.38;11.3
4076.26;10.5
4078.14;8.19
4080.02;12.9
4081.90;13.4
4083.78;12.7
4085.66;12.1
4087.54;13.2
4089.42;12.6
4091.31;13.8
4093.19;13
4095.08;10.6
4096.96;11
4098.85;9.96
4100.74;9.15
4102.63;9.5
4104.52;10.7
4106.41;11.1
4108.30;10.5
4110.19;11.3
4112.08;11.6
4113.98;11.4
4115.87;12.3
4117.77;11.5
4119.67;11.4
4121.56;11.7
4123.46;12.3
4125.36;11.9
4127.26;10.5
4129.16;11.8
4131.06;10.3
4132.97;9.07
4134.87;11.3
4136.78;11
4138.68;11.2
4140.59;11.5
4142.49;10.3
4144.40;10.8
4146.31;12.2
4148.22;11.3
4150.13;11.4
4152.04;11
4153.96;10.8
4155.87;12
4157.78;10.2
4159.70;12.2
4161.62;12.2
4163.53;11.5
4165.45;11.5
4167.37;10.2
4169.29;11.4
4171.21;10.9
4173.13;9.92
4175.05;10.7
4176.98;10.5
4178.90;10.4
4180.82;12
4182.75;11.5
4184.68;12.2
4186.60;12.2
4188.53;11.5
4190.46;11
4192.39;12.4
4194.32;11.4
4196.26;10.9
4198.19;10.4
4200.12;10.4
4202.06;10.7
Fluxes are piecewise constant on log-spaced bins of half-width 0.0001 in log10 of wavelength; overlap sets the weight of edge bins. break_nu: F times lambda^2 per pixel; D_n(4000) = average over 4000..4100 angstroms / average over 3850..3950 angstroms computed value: 1.92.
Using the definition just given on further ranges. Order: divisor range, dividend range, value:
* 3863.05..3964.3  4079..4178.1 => 1.90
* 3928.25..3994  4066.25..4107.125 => 1.78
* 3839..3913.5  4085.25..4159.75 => 1.96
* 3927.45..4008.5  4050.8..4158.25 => 1.59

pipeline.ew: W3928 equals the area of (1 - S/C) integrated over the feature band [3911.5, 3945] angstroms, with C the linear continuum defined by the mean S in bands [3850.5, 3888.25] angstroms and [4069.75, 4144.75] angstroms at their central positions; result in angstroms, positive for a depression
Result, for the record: 5.9 angstroms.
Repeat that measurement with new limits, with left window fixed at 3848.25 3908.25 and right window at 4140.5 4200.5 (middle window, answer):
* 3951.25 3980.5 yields 6.25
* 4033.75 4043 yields -2.74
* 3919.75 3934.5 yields 4.37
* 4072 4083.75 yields -1.99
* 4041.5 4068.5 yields -3.59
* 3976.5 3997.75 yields -4.57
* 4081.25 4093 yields -3.66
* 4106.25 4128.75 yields -2.41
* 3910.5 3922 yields -1.31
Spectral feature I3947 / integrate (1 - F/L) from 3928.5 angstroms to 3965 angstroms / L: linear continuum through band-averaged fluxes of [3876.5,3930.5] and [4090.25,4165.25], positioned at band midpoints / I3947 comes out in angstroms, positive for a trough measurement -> 8.13 angstroms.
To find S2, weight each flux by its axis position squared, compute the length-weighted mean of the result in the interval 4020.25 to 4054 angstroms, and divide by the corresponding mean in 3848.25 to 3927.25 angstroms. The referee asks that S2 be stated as 1.80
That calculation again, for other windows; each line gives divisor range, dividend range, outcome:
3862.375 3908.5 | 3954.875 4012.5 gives 1.36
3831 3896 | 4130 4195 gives 2.20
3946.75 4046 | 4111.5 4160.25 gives 1.25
